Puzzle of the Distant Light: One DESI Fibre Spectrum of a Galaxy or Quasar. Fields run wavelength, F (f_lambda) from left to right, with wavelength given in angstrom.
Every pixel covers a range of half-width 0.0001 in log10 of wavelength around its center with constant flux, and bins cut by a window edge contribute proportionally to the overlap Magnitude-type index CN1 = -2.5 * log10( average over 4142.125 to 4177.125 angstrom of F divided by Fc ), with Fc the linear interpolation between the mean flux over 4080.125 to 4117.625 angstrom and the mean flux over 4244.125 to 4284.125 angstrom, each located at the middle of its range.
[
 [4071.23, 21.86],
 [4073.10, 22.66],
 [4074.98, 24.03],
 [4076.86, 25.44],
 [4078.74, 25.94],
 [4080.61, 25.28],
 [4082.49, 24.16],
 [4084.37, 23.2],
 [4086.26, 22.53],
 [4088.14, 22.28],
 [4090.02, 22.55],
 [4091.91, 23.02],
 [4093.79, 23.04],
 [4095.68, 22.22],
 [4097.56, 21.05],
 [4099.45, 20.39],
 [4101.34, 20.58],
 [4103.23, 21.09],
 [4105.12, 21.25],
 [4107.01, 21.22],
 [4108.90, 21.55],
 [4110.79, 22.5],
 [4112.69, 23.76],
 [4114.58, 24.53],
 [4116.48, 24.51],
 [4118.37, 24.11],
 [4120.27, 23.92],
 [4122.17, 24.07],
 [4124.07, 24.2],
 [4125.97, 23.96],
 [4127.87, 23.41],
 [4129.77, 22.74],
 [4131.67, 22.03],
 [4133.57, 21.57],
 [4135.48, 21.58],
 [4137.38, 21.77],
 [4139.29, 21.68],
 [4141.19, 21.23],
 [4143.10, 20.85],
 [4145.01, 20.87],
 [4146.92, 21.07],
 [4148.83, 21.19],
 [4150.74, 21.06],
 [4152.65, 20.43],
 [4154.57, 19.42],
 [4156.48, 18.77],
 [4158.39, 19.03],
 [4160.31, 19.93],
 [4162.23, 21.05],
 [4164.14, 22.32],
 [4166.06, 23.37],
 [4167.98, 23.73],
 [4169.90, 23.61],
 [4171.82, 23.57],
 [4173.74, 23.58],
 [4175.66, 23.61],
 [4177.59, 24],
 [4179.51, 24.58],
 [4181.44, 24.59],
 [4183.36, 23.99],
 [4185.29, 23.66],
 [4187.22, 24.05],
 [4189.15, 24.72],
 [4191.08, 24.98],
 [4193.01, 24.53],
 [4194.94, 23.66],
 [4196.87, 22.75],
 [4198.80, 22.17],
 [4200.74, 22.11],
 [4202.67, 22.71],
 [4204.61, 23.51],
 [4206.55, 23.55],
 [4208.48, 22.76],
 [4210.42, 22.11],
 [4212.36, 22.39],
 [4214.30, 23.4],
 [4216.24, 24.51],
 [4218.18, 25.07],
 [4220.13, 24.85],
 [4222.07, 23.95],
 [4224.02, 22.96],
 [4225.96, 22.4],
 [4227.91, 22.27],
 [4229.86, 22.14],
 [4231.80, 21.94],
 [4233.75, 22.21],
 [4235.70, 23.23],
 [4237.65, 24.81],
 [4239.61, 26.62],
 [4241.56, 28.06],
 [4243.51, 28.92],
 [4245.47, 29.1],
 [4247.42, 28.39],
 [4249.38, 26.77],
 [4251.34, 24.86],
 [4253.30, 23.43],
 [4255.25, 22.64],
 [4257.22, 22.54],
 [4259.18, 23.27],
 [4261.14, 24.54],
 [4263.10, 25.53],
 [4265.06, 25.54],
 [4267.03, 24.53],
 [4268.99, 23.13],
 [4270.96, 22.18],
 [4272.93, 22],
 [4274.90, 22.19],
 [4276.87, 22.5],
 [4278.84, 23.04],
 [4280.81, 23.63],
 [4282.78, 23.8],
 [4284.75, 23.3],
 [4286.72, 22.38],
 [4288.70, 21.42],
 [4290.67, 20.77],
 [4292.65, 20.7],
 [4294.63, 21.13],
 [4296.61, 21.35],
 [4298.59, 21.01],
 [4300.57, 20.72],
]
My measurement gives 0.08 mag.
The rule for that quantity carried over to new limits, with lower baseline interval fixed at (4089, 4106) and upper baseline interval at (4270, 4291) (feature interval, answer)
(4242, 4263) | -0.14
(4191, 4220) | -0.06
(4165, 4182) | -0.08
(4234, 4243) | -0.15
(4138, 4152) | 0.04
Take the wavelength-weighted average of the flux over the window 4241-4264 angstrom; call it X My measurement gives 25.6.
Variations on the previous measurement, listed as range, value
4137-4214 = 22.5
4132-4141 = 21.7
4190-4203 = 23.3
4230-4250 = 25.8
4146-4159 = 20.2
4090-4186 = 22.3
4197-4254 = 24.2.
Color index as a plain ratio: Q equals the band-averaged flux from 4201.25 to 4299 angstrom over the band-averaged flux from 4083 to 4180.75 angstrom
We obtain 1.06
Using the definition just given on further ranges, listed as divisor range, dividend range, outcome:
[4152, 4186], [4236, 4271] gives 1.13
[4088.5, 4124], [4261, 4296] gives 1.01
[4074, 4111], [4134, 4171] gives 0.94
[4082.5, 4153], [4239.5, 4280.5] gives 1.11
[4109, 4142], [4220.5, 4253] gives 1.08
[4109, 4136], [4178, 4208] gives 1.02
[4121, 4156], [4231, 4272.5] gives 1.14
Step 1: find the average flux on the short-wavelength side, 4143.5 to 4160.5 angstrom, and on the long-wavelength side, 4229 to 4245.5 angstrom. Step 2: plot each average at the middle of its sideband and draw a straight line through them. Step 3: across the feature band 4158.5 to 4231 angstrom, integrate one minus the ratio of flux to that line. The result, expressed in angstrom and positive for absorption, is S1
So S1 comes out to -2.2 angstrom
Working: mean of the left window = 20.2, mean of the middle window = 23.3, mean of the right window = 25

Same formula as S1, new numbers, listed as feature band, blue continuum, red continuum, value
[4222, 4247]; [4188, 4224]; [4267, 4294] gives -1.64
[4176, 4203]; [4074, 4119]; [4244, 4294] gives -0.49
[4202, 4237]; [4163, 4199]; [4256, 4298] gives 0.40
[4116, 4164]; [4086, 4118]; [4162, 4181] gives 2.41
